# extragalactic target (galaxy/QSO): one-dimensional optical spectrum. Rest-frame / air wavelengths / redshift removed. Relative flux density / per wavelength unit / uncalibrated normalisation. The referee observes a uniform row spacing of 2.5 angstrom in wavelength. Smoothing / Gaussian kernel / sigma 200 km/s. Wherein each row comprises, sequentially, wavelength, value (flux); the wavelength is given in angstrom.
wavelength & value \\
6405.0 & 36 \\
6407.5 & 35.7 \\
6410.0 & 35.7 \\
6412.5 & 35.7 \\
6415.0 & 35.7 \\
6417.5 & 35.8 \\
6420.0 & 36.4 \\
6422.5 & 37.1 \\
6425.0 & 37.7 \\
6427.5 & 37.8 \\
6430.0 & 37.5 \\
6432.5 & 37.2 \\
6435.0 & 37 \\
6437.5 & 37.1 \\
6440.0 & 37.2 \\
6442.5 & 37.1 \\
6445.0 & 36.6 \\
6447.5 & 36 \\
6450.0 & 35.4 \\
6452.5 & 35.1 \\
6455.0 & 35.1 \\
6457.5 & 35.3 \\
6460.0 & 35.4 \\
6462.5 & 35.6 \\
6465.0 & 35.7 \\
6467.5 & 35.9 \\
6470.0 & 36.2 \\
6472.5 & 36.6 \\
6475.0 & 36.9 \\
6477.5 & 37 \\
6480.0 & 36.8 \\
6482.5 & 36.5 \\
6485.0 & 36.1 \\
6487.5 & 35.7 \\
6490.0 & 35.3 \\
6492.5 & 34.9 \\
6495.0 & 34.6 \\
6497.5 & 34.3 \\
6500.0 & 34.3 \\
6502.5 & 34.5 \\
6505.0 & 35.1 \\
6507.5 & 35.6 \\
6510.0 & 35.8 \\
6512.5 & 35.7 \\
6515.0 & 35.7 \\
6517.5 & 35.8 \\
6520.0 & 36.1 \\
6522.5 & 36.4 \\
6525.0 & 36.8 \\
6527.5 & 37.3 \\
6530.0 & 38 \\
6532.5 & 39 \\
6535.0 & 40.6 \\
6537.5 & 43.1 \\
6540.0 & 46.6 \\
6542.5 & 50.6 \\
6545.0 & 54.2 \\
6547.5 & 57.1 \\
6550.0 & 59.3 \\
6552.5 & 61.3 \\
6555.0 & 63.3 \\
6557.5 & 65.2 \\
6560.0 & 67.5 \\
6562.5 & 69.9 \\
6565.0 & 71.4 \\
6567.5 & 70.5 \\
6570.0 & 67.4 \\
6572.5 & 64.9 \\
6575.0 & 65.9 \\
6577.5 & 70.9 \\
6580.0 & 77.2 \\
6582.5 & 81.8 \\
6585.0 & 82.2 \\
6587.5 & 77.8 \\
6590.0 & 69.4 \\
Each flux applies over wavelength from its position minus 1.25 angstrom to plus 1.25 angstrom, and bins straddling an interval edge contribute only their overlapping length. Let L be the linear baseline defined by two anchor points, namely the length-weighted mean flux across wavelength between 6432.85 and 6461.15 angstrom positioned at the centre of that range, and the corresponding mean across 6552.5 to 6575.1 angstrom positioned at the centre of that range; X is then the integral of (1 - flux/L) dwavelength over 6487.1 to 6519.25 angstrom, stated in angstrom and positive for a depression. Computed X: 9.9 angstrom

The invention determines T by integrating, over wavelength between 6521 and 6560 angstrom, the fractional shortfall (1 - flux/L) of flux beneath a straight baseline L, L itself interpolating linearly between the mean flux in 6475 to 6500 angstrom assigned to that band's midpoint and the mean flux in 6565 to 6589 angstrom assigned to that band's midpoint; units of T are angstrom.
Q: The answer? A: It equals 6.22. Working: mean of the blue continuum 35.7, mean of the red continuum 73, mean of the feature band 49.1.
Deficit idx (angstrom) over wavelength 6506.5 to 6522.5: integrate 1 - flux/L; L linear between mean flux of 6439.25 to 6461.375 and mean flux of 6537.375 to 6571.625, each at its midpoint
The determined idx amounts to 4.9 angstrom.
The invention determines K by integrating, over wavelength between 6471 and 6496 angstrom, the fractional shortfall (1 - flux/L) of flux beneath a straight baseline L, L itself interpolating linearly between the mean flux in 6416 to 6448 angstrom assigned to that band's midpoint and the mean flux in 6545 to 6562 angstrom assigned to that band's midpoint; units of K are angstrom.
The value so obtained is 6.0 angstrom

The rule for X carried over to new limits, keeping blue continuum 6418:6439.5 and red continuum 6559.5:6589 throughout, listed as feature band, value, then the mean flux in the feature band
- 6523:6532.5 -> 3.67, 37.5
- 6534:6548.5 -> 3.55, 48.7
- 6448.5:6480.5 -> 6.89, 35.9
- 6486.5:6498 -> 3.84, 35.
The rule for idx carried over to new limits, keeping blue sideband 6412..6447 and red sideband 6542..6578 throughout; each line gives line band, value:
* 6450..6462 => 2.0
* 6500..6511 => 3.7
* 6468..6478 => 2.0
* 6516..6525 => 3.2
